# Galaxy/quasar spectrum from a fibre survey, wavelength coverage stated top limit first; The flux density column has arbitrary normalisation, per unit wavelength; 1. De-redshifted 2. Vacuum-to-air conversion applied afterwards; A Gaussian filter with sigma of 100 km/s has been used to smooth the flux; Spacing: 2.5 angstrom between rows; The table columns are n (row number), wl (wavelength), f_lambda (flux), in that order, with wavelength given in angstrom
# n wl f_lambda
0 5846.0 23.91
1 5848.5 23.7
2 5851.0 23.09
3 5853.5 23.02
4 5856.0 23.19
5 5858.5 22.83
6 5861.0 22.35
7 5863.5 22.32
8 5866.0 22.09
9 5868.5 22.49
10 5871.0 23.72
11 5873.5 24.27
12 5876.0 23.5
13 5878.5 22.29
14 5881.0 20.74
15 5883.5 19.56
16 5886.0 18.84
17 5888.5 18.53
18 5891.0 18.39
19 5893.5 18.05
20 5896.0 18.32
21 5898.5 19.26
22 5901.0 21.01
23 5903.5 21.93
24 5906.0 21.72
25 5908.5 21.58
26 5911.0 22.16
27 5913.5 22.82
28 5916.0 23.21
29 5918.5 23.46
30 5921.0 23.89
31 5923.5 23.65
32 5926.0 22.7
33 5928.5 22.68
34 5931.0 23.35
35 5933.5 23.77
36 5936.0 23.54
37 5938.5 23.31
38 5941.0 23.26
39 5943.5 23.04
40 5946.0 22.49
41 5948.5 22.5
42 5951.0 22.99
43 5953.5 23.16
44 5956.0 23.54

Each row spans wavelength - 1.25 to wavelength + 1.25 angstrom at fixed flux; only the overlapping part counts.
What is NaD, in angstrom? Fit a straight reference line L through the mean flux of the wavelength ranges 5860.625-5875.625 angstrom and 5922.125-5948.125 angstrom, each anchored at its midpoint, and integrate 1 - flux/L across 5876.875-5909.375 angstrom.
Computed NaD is 4.2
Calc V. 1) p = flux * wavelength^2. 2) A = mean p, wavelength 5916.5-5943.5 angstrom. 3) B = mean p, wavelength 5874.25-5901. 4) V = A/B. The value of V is 1.19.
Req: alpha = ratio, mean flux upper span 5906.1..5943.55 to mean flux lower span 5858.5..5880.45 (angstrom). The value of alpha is 1.01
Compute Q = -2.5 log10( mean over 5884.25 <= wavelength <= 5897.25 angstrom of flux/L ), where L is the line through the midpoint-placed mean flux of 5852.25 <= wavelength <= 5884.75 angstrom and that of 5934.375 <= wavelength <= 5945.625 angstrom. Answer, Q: 0.23 mag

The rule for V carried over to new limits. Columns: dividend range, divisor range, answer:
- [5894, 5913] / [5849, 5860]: 0.92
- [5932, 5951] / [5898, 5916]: 1.08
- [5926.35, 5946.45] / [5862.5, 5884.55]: 1.06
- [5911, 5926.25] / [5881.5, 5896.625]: 1.25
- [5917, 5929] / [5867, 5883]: 1.05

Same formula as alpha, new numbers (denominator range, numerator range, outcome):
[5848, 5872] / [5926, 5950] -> 1.01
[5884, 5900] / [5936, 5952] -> 1.23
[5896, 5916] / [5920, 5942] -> 1.09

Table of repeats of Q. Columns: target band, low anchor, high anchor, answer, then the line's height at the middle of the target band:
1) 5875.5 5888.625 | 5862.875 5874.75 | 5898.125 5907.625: 0.09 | 22.3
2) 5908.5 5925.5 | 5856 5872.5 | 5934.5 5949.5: -0.01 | 22.9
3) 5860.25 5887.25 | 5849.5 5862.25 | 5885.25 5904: -0.04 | 21.2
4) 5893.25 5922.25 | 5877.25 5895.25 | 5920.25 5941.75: -0.01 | 21.3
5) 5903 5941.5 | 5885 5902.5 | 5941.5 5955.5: -0.10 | 21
